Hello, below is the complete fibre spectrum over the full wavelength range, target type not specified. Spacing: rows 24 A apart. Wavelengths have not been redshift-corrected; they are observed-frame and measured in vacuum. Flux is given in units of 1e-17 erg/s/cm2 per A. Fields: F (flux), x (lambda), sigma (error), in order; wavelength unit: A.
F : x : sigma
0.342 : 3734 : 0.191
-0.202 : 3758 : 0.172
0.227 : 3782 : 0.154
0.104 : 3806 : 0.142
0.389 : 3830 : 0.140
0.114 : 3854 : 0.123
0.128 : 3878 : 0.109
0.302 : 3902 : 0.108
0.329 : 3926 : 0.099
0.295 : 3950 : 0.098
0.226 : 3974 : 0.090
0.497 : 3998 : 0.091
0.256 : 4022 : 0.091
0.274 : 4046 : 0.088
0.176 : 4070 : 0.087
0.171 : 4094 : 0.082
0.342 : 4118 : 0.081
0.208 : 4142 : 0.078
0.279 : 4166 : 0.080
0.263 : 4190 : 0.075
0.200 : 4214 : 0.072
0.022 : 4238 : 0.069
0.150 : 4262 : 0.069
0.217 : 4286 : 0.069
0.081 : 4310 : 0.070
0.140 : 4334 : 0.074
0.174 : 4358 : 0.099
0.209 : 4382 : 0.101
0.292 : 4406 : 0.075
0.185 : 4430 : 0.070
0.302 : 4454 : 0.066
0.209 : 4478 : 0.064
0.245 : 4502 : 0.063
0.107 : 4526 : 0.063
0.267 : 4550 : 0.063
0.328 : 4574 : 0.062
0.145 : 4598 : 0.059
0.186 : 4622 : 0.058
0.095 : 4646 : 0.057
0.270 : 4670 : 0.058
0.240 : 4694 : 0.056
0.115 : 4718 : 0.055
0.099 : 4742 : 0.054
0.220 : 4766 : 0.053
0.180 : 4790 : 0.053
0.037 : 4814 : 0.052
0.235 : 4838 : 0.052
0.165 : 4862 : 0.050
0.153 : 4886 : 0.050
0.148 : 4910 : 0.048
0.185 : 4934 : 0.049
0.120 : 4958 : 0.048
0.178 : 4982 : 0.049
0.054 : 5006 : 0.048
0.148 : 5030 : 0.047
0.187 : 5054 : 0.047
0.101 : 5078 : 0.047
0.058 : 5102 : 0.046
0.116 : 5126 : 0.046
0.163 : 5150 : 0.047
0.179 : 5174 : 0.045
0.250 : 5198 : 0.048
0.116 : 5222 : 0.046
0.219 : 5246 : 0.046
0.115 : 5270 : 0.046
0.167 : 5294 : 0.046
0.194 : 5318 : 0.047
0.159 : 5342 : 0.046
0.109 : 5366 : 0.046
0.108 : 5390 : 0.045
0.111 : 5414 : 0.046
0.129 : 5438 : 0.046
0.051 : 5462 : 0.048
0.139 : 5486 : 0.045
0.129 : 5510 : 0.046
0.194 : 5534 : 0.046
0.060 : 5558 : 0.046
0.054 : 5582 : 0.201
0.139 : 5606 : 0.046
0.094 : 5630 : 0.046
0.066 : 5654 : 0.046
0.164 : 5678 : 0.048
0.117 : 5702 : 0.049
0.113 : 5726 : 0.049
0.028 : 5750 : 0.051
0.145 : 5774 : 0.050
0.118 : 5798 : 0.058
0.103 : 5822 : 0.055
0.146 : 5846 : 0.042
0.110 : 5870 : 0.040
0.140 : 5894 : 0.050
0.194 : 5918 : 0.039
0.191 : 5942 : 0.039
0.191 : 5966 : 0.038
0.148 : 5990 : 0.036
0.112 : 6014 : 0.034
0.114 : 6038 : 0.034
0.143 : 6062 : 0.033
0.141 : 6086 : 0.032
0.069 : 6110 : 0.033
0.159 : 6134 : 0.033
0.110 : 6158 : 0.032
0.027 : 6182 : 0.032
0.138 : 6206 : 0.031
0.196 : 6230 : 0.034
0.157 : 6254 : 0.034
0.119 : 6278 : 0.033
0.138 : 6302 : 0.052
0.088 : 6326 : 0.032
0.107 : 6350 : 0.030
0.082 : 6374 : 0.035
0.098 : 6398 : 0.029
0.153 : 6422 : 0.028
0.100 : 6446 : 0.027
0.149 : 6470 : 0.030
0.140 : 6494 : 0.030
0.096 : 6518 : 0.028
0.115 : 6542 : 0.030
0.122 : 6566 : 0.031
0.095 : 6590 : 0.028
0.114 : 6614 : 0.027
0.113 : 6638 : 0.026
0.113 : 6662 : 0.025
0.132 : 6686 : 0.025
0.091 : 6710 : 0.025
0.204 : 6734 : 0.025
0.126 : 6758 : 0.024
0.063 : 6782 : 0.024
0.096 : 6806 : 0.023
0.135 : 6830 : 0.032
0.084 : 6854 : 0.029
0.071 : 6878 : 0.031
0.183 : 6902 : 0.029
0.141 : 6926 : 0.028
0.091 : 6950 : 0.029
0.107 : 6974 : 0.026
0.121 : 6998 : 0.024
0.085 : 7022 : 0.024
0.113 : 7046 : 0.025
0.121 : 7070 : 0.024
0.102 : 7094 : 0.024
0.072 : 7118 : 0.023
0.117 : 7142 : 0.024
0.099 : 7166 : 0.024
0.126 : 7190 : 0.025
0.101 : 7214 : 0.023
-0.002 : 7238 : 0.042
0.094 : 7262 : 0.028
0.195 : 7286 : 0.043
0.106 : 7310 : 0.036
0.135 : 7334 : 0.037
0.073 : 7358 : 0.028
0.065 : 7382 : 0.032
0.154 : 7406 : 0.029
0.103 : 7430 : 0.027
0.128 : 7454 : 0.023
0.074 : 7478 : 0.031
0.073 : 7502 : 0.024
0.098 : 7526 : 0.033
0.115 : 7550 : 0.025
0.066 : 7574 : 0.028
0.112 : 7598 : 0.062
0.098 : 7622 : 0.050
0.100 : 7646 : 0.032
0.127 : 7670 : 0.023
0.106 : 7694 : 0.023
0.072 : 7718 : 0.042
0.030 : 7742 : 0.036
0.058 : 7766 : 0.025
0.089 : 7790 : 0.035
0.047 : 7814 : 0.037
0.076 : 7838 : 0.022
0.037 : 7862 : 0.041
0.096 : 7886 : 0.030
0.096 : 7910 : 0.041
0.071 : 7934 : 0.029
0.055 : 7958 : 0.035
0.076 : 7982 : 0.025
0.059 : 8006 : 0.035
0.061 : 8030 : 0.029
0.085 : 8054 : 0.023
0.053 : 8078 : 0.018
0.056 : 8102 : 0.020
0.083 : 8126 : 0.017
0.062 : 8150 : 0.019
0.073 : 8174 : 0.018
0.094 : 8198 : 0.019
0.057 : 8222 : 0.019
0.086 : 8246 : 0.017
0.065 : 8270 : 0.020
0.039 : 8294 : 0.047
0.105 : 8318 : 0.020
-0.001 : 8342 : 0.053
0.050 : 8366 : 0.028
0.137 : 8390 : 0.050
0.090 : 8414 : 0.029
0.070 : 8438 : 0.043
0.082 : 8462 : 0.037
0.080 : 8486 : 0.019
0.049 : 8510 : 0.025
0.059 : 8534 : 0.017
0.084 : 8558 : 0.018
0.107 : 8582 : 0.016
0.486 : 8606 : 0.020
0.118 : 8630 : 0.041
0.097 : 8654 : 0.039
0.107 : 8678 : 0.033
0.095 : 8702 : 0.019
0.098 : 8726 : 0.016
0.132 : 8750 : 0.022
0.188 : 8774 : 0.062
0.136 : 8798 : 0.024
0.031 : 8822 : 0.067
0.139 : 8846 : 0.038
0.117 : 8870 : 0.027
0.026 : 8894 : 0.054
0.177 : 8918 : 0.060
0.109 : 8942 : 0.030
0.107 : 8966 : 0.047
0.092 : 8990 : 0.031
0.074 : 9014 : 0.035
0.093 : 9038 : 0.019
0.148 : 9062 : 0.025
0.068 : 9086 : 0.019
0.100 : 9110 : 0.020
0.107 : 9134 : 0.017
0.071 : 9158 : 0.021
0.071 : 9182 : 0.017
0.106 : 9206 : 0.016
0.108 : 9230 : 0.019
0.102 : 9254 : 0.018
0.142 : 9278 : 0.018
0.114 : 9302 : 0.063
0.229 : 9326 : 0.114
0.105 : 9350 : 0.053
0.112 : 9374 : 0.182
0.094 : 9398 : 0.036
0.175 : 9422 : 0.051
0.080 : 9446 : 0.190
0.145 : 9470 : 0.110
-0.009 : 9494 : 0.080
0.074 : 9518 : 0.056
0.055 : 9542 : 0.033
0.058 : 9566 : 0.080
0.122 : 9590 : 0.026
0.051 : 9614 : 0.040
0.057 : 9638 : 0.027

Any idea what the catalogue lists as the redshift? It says 1.310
